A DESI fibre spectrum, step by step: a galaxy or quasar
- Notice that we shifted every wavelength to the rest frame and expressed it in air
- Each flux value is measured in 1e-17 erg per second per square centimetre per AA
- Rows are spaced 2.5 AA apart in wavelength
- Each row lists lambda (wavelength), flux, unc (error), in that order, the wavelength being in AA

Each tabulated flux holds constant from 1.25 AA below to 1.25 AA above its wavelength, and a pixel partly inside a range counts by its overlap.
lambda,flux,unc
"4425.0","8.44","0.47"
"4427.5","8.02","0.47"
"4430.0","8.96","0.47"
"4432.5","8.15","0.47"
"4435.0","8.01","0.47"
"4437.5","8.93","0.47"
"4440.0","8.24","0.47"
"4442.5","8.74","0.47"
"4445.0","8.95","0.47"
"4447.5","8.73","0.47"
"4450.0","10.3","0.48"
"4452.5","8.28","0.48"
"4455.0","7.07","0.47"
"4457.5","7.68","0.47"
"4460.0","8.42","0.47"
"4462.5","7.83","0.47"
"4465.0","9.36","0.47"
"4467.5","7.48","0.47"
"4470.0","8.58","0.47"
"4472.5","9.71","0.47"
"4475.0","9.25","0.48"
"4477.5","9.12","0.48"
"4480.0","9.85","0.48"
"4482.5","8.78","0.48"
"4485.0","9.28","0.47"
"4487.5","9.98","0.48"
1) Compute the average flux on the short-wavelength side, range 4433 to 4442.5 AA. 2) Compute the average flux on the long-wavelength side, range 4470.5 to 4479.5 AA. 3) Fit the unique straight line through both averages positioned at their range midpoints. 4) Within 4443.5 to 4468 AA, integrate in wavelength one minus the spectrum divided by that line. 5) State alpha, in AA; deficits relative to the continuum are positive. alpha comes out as 1.1 AA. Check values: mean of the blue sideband 8.42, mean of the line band 8.44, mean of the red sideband 9.34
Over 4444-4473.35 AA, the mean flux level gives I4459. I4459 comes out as 8.51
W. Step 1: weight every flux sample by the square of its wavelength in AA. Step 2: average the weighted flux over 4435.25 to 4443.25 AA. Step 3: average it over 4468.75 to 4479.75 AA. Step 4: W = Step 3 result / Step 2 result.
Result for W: 1.1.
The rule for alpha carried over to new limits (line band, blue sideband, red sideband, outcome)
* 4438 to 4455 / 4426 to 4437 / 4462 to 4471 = -0.8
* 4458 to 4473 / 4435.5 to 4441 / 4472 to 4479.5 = 1.1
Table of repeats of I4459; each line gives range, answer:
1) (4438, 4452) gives 8.95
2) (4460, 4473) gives 8.51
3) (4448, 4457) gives 8.49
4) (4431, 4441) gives 8.35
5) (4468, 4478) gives 9.04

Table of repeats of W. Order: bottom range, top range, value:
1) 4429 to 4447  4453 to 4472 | 0.96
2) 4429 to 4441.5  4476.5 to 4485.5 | 1.12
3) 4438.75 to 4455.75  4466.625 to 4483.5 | 1.05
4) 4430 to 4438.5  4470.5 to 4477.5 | 1.12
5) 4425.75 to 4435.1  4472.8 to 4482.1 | 1.15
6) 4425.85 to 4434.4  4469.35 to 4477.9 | 1.12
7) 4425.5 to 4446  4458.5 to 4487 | 1.07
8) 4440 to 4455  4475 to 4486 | 1.07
